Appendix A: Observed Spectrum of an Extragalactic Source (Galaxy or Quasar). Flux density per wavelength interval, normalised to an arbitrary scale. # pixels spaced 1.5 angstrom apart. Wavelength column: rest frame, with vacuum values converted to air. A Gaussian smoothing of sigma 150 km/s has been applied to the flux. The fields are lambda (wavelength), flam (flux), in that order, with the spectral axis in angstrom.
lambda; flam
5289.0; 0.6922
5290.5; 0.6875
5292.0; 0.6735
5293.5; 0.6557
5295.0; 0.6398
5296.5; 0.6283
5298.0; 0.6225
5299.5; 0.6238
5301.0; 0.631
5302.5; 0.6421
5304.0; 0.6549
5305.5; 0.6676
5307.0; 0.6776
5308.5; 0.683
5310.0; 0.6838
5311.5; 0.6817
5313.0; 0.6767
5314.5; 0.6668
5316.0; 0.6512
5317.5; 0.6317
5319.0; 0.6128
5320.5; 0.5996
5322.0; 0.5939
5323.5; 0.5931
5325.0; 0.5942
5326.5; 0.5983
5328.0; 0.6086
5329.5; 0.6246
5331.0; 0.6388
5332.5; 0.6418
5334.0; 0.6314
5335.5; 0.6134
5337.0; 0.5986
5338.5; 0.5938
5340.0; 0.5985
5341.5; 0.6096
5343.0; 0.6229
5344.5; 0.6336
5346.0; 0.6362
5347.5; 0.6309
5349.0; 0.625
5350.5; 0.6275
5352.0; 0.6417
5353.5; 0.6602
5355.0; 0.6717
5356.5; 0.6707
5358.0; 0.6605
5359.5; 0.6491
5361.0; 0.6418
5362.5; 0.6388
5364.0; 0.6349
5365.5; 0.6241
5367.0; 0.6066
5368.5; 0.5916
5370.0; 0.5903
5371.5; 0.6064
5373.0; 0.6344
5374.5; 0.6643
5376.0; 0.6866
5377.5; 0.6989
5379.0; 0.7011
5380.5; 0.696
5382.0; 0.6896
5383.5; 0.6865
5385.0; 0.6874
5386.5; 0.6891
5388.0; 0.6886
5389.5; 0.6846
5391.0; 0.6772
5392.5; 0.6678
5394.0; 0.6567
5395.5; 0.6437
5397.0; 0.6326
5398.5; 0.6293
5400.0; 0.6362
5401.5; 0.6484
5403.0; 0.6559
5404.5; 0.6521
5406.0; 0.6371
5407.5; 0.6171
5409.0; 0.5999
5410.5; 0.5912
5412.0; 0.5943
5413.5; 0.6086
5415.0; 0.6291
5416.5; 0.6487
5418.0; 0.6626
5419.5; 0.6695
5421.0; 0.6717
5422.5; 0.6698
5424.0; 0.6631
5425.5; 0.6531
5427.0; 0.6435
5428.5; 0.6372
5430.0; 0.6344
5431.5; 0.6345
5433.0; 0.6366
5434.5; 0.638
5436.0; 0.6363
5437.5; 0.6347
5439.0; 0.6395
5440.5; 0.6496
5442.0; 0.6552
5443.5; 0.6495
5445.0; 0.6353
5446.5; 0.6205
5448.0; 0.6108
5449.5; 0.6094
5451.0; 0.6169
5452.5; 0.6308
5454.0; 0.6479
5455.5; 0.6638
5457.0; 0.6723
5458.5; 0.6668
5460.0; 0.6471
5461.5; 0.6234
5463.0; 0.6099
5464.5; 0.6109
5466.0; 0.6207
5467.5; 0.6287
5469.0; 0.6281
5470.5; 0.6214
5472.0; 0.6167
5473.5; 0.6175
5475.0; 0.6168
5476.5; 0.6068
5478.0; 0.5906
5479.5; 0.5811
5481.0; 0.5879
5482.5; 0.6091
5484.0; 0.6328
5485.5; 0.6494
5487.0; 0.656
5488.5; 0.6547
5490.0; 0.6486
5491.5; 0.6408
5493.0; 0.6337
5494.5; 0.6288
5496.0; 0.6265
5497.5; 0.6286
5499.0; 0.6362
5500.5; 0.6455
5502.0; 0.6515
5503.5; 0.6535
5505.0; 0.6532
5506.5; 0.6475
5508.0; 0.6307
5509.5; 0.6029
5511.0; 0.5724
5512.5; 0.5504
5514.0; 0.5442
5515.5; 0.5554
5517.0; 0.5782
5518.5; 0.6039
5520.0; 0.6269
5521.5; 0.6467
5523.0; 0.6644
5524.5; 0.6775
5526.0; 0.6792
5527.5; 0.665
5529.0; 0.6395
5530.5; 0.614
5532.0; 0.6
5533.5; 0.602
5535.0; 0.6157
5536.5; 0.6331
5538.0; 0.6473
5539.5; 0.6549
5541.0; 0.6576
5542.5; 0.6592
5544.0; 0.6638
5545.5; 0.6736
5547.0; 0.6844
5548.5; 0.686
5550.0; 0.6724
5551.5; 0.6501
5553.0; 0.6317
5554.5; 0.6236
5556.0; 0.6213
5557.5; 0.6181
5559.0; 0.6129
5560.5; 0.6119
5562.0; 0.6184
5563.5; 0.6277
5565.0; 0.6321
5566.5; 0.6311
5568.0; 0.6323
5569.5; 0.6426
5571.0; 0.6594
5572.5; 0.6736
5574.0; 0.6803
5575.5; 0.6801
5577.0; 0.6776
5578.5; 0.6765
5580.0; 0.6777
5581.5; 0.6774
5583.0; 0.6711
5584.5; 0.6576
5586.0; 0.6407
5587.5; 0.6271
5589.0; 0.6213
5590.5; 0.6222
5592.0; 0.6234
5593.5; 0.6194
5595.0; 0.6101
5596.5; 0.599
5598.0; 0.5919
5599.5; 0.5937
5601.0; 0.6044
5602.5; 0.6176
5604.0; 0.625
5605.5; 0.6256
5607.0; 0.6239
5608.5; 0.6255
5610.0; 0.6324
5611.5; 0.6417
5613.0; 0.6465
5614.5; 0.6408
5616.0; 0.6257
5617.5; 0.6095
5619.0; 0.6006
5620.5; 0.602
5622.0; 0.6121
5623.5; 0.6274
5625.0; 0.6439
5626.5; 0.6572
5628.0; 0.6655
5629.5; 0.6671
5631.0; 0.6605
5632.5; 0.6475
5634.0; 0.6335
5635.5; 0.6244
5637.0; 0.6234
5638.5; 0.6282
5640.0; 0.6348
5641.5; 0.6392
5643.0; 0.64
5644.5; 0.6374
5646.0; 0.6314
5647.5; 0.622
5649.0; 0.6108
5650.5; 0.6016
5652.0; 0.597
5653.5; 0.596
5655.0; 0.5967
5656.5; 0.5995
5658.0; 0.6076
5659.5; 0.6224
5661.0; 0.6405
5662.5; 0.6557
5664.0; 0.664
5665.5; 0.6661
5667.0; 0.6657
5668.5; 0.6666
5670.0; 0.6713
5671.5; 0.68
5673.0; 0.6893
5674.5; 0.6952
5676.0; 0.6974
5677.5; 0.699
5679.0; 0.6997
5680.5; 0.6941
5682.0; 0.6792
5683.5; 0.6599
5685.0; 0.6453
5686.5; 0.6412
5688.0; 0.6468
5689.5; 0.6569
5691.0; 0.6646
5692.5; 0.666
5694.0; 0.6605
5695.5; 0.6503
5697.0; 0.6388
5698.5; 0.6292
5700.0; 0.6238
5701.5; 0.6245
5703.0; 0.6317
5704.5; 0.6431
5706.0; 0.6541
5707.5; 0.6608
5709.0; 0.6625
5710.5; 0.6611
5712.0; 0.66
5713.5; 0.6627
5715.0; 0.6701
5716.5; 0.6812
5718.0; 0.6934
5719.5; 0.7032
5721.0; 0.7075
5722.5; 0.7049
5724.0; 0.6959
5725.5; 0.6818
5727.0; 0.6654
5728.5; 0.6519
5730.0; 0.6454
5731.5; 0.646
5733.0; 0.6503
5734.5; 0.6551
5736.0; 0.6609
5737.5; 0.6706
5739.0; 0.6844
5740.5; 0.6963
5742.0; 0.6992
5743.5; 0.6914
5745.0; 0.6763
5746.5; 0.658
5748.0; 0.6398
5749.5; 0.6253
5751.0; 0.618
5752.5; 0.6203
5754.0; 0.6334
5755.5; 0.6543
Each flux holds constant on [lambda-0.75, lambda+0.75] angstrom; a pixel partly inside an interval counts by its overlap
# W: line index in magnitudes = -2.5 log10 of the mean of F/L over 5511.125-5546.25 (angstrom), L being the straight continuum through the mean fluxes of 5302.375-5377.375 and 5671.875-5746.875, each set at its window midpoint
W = 0.04 mag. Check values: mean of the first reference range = 0.635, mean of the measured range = 0.627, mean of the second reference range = 0.668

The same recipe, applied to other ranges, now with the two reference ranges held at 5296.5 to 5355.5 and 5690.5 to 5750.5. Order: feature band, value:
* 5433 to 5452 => 0.015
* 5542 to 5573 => 0.012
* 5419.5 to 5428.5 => -0.031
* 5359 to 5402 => -0.029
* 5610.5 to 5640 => 0.036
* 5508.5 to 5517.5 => 0.141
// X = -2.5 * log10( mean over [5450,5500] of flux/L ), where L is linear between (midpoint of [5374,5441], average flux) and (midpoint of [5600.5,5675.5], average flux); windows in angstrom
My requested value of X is 0.03 mag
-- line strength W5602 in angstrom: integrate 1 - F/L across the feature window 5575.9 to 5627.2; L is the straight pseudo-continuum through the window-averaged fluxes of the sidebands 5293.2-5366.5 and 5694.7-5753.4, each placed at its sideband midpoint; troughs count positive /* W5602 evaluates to 1.7 angstrom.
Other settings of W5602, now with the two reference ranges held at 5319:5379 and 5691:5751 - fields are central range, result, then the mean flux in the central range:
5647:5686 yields 0.4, 0.651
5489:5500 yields 0.1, 0.635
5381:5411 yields -1.0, 0.654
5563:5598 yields 0.3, 0.645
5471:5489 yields 0.6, 0.618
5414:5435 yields -0.4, 0.649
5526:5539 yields 0.3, 0.631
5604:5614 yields 0.3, 0.632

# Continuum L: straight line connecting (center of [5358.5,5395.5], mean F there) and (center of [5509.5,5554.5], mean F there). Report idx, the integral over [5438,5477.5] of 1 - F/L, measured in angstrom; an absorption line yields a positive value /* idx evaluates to 0.8 angstrom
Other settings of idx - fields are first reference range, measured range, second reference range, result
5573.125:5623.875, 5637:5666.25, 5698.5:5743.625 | 1.0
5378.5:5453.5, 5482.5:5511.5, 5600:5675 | 0.3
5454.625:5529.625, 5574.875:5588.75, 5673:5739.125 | -0.4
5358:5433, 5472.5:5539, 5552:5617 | 1.7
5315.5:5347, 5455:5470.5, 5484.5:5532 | -0.3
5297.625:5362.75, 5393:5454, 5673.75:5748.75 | 0.5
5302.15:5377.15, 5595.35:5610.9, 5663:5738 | 1.0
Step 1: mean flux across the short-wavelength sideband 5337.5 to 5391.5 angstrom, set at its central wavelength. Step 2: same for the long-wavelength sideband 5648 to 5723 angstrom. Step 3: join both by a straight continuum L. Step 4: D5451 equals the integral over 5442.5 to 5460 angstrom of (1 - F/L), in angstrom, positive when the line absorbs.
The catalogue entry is 0.3 angstrom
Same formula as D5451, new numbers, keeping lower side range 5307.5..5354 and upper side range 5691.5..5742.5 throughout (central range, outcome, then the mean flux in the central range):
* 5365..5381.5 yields -0.3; 0.646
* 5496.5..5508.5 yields 0.0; 0.643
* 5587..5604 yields 1.1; 0.612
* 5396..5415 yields 0.3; 0.626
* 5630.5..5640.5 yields 0.3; 0.635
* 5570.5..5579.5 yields -0.3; 0.675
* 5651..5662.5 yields 0.8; 0.611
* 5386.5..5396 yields -0.6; 0.672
